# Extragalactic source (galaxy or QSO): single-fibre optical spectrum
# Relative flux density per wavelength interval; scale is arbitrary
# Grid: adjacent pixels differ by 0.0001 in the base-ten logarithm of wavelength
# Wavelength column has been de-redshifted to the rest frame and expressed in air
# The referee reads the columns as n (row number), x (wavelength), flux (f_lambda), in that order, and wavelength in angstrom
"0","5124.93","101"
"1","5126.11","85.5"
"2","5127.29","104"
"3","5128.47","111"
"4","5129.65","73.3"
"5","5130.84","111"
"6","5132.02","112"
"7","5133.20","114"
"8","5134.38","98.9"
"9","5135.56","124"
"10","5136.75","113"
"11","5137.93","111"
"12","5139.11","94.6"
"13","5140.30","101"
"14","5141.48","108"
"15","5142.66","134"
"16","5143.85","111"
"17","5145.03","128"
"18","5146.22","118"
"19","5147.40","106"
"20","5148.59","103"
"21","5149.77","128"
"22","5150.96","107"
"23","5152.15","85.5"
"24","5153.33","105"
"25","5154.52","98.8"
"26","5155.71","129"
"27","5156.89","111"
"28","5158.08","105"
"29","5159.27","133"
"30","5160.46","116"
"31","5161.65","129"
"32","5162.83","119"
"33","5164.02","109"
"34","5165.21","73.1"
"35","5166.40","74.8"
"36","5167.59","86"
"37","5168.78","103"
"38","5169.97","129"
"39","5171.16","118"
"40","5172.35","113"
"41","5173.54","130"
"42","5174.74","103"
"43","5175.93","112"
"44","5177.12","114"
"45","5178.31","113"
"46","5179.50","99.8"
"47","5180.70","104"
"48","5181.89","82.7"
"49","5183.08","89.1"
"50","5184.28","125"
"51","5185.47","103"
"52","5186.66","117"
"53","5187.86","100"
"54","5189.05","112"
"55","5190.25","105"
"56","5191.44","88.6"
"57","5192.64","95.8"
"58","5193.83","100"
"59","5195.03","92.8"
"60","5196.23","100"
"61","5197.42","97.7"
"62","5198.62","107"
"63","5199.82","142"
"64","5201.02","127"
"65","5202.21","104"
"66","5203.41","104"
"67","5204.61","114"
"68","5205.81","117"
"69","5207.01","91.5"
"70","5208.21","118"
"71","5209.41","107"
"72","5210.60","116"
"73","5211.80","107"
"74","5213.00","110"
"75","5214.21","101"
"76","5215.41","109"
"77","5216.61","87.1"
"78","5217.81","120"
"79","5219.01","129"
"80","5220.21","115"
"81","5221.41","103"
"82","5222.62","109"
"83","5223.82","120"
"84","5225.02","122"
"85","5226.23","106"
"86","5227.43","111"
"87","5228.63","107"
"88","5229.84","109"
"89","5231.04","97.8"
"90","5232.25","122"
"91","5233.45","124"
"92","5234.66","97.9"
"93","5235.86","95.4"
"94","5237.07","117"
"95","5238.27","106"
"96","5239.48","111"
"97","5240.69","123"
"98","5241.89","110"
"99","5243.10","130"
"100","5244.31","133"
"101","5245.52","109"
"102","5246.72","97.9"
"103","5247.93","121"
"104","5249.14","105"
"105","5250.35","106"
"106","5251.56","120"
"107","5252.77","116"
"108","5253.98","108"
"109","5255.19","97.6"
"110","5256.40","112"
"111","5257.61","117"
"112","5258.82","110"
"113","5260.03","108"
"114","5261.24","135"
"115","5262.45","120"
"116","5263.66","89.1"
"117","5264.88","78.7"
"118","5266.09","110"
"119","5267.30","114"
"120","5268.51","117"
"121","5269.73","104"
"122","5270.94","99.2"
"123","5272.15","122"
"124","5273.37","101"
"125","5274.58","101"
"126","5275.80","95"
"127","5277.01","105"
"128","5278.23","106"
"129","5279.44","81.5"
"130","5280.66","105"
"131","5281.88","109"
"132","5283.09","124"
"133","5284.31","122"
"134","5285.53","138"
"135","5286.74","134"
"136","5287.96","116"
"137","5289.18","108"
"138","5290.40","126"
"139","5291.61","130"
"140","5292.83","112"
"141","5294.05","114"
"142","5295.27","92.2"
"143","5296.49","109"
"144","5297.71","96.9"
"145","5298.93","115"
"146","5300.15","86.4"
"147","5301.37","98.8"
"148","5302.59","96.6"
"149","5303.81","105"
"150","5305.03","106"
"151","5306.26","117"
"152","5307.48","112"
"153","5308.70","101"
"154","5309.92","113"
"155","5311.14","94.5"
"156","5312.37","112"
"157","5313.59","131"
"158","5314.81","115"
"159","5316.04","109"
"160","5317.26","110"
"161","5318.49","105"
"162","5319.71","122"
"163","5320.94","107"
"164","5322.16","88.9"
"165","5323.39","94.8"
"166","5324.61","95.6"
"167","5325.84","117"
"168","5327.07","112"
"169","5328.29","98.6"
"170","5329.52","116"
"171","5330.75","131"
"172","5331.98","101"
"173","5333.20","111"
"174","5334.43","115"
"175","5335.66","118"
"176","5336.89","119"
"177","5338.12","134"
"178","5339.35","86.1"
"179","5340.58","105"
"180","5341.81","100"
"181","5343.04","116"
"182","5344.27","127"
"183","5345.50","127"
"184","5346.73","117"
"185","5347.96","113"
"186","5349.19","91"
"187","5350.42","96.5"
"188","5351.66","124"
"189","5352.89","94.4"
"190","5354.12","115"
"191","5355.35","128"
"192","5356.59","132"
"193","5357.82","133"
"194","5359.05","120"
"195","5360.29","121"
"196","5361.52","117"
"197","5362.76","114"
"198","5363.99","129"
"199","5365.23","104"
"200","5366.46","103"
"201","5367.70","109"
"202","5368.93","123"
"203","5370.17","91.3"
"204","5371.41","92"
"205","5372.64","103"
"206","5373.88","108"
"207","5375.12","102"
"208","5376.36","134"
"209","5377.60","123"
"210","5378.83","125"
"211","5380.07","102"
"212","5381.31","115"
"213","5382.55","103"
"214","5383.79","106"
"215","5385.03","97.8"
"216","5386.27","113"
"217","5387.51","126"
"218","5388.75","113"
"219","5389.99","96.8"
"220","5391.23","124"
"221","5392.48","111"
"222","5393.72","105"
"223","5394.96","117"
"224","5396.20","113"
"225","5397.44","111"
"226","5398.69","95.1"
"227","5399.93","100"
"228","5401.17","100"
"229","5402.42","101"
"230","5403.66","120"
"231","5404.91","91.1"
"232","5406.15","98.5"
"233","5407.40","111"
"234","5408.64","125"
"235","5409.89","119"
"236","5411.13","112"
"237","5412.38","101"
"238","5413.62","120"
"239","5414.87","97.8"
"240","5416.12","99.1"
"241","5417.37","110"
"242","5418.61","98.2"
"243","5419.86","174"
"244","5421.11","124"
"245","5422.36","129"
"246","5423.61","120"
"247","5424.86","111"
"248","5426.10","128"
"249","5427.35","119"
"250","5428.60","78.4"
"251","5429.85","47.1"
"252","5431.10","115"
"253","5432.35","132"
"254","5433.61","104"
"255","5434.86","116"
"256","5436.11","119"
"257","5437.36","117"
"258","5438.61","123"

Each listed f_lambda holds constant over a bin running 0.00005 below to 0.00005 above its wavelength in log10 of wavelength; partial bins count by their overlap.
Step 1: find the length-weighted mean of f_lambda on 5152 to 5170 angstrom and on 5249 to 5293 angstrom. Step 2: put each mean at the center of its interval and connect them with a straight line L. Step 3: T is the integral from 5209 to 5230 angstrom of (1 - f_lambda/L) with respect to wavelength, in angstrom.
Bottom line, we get -0.3 angstrom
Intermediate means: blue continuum 106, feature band 111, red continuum 111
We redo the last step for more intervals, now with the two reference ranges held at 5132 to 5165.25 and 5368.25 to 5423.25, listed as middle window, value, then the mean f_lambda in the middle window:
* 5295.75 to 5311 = 1.0 angstrom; 104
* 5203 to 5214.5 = 0.3 angstrom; 109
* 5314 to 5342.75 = 0.5 angstrom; 109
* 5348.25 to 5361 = -0.5 angstrom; 115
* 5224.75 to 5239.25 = 0.3 angstrom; 109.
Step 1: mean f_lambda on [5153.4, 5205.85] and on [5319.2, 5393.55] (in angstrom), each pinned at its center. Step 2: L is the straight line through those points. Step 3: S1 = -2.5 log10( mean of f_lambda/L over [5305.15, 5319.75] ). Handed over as 0.00 mag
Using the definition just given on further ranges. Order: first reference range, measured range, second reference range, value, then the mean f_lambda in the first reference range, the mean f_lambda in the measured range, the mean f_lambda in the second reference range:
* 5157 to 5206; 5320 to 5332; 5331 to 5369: 0.065 mag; 107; 107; 114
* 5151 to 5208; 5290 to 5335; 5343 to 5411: 0.017 mag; 107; 109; 112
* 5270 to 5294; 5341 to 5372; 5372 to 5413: -0.028 mag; 112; 113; 110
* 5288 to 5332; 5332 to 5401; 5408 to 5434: -0.014 mag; 109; 112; 113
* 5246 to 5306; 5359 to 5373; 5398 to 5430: -0.008 mag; 109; 110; 110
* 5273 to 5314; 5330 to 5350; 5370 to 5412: -0.038 mag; 109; 113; 109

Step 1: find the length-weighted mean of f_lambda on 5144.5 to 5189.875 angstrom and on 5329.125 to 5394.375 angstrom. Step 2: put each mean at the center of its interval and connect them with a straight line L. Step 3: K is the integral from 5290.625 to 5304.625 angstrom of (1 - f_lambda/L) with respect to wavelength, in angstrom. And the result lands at 0.7 angstrom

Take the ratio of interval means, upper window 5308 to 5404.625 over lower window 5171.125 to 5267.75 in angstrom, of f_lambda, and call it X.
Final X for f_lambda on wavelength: 1.01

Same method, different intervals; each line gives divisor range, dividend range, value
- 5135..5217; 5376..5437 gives 1.03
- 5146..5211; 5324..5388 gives 1.04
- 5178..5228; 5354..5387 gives 1.05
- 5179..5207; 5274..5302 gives 1.04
